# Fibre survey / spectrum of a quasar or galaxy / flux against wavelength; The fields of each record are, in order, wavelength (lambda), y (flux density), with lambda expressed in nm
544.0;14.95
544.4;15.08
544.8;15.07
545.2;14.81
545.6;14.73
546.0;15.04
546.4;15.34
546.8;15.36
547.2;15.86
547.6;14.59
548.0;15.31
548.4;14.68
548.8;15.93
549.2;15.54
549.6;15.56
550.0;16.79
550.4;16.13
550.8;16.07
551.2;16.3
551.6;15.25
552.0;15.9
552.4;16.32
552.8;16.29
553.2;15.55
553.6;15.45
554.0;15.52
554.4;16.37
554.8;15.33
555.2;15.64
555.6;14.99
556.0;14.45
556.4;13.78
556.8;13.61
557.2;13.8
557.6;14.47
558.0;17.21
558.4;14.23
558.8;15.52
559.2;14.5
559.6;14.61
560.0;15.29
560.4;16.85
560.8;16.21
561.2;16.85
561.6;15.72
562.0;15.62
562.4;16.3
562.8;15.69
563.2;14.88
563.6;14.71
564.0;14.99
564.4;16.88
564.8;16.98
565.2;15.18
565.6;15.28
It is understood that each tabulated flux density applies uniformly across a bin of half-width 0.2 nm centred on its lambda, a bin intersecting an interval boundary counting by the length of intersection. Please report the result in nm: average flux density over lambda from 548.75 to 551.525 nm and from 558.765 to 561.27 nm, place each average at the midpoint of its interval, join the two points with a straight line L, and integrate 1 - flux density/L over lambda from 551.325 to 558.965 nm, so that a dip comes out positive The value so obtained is 0.28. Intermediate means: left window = 16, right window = 15.6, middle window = 15.3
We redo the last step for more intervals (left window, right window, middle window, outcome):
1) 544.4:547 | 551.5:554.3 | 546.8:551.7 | -0.08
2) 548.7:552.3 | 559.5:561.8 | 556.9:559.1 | 0.14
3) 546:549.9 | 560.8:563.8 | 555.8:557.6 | 0.19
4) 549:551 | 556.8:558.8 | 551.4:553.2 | -0.03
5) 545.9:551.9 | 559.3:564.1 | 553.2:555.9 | 0.02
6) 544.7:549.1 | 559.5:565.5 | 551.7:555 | -0.08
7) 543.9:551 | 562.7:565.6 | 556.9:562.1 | 0.04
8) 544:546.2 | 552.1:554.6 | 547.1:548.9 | 0.01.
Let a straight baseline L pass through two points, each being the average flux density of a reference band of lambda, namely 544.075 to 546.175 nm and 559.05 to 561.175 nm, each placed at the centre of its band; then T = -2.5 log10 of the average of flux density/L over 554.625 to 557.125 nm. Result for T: 0.06 mag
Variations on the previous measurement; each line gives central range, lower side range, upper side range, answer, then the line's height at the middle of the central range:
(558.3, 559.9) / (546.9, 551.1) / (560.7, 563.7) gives 0.07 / 15.7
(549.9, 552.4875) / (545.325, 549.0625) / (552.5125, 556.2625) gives -0.05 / 15.4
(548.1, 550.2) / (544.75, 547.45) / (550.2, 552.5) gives 0.00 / 15.6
